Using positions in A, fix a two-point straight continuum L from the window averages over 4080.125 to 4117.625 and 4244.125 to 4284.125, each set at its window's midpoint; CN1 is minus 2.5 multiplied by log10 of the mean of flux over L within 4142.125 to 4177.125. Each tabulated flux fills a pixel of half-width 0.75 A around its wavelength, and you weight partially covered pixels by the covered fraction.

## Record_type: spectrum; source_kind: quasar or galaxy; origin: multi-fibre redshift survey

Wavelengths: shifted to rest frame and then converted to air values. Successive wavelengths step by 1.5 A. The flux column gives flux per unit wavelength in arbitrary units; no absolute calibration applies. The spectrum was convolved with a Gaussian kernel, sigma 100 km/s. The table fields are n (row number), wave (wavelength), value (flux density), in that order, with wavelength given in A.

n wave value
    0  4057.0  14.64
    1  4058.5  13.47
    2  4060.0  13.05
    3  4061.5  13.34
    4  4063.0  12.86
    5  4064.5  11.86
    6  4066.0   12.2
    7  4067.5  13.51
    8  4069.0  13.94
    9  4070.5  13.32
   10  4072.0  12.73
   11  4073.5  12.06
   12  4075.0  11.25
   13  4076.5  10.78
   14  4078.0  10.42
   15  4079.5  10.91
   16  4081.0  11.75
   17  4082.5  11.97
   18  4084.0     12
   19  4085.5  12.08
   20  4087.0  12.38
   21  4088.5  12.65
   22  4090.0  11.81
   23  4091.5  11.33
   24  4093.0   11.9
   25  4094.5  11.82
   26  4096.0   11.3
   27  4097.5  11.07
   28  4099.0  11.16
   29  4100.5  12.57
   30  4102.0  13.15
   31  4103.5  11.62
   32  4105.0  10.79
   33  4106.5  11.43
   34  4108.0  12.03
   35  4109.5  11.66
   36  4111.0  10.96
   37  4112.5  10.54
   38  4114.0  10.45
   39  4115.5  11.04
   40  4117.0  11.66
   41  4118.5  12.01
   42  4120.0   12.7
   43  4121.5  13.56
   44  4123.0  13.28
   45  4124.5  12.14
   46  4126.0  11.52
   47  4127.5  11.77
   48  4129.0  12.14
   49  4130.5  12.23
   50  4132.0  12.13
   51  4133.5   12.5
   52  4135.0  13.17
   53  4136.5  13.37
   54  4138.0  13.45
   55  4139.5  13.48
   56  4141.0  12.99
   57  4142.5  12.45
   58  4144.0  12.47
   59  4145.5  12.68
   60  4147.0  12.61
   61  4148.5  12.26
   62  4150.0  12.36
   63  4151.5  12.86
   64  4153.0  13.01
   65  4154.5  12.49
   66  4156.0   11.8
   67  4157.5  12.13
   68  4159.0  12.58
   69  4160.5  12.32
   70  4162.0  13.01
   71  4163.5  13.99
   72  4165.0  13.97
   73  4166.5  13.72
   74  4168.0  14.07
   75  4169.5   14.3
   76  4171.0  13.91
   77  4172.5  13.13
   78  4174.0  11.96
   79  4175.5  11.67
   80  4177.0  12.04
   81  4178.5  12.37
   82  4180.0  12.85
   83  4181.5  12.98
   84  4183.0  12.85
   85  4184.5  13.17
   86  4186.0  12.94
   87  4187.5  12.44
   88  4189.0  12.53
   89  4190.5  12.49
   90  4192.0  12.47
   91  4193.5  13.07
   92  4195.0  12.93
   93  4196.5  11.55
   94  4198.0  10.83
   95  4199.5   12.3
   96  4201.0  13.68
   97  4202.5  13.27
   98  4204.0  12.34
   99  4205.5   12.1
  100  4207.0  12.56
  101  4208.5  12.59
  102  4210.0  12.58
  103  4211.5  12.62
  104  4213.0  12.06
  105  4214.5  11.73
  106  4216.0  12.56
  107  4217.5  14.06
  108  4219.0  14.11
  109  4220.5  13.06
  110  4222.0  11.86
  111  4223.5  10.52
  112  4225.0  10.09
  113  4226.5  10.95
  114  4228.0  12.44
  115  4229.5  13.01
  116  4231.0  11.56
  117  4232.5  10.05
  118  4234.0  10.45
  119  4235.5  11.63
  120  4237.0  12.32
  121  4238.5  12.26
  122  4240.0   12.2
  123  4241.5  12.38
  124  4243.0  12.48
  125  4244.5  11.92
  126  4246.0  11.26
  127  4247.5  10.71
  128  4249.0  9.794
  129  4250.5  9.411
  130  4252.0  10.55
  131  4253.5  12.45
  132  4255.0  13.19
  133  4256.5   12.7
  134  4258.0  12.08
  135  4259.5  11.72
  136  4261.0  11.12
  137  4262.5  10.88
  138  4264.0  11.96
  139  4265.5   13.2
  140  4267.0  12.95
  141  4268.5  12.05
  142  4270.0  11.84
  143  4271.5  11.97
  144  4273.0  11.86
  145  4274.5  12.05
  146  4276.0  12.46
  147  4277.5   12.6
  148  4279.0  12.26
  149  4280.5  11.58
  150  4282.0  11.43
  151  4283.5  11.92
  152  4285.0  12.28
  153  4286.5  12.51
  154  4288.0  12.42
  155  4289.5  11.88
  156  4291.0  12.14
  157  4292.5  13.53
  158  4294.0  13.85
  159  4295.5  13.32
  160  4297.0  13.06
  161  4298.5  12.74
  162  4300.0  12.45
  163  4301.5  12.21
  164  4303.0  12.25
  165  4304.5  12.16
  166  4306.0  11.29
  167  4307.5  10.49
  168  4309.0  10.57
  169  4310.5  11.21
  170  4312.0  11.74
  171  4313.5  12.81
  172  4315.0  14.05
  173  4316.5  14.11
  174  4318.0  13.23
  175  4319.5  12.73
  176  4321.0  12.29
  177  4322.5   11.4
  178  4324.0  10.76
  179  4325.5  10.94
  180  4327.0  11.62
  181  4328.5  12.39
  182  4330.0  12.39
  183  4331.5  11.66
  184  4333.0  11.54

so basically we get -0.102 mag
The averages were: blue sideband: 11.6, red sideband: 11.8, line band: 12.8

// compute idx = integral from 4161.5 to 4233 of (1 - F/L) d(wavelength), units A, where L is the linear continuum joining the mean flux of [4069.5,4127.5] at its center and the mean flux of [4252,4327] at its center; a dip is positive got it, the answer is -3.4 A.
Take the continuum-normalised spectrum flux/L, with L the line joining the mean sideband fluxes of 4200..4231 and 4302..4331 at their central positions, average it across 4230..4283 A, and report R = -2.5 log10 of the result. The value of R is 0.04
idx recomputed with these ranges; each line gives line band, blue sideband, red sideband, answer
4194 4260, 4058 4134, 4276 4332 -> 0.9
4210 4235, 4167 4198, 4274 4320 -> 1.3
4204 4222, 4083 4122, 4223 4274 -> -1.5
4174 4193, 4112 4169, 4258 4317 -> -0.1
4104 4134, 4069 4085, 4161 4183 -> 1.4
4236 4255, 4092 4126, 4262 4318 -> 1.0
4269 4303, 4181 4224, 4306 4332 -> -0.6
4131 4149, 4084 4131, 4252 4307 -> -1.3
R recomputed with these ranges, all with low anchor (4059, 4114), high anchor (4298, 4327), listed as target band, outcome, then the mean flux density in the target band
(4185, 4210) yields -0.05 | 12.5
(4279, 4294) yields -0.02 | 12.3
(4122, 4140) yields -0.06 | 12.6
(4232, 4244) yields 0.02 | 11.8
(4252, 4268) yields -0.01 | 12.1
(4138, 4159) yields -0.06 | 12.6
